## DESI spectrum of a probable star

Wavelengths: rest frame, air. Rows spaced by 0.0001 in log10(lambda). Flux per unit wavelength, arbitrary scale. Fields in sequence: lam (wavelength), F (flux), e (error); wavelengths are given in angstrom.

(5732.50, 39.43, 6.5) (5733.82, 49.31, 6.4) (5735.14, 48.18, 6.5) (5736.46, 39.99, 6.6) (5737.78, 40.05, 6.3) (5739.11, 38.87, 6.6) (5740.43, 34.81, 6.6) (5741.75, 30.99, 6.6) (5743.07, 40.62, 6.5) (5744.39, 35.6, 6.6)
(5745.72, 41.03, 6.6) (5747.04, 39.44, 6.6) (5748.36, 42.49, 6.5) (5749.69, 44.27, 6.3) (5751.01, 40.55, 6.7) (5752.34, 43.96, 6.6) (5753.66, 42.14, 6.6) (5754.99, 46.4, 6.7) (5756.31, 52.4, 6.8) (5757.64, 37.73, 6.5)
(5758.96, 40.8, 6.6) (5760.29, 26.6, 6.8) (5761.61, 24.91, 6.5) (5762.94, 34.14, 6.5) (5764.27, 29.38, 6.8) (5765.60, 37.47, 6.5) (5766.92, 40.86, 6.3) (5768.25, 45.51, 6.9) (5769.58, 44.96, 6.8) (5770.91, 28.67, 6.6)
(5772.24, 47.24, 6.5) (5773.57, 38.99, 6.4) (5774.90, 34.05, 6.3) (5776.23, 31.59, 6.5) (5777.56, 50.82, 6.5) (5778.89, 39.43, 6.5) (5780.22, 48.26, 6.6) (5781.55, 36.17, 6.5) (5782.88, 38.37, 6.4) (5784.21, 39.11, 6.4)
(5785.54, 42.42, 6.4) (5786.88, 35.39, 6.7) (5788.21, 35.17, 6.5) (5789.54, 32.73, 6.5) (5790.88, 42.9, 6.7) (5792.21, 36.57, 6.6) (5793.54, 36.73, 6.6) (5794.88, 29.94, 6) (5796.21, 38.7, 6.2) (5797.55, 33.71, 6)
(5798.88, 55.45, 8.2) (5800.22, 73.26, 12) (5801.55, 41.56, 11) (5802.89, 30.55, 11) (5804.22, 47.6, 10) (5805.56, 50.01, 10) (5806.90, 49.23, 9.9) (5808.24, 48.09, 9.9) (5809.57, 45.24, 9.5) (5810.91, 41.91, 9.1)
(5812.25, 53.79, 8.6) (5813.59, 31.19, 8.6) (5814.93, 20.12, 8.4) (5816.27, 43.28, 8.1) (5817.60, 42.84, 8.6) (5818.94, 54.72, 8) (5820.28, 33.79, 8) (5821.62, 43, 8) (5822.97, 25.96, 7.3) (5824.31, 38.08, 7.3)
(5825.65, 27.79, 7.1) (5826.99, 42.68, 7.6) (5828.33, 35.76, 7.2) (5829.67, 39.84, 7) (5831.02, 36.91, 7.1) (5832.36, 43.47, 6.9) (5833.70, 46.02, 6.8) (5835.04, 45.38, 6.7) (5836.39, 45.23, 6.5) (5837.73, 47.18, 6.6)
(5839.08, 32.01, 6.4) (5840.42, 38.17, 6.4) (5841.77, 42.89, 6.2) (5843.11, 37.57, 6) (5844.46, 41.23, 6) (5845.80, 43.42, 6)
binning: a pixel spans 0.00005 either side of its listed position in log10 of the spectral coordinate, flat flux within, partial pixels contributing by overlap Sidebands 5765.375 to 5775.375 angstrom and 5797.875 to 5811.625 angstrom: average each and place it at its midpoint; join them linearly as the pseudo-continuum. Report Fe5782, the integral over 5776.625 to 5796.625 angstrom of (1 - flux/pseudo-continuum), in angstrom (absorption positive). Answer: 2.2 angstrom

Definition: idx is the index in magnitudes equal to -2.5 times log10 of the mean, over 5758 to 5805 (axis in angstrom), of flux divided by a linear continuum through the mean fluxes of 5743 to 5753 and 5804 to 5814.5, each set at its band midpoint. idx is 0.11 mag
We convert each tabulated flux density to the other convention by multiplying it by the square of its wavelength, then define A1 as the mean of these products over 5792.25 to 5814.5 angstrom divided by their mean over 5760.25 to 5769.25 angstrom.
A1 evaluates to 1.26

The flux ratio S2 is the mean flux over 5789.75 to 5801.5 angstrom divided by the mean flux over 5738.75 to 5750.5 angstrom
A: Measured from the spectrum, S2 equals 1.1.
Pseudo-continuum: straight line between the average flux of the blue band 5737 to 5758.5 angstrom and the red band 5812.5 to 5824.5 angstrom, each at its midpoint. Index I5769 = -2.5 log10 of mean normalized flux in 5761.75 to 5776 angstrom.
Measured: 0.07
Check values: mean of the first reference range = 40.7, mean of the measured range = 37.4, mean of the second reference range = 37.5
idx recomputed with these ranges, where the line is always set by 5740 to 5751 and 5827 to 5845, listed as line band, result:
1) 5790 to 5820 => -0.07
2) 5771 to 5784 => -0.01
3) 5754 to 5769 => 0.04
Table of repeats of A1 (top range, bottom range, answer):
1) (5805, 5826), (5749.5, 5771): 1.06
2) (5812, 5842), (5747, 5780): 1.02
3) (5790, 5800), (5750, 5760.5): 0.98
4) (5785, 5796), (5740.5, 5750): 0.96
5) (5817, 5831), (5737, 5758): 0.97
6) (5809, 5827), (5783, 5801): 0.96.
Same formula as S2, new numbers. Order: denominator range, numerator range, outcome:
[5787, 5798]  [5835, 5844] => 1.14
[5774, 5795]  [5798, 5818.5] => 1.17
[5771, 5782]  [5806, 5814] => 1.13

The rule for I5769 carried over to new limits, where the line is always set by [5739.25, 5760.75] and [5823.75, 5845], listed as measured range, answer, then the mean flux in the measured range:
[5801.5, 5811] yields -0.117 mag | 44.6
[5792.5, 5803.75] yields -0.062 mag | 42.4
